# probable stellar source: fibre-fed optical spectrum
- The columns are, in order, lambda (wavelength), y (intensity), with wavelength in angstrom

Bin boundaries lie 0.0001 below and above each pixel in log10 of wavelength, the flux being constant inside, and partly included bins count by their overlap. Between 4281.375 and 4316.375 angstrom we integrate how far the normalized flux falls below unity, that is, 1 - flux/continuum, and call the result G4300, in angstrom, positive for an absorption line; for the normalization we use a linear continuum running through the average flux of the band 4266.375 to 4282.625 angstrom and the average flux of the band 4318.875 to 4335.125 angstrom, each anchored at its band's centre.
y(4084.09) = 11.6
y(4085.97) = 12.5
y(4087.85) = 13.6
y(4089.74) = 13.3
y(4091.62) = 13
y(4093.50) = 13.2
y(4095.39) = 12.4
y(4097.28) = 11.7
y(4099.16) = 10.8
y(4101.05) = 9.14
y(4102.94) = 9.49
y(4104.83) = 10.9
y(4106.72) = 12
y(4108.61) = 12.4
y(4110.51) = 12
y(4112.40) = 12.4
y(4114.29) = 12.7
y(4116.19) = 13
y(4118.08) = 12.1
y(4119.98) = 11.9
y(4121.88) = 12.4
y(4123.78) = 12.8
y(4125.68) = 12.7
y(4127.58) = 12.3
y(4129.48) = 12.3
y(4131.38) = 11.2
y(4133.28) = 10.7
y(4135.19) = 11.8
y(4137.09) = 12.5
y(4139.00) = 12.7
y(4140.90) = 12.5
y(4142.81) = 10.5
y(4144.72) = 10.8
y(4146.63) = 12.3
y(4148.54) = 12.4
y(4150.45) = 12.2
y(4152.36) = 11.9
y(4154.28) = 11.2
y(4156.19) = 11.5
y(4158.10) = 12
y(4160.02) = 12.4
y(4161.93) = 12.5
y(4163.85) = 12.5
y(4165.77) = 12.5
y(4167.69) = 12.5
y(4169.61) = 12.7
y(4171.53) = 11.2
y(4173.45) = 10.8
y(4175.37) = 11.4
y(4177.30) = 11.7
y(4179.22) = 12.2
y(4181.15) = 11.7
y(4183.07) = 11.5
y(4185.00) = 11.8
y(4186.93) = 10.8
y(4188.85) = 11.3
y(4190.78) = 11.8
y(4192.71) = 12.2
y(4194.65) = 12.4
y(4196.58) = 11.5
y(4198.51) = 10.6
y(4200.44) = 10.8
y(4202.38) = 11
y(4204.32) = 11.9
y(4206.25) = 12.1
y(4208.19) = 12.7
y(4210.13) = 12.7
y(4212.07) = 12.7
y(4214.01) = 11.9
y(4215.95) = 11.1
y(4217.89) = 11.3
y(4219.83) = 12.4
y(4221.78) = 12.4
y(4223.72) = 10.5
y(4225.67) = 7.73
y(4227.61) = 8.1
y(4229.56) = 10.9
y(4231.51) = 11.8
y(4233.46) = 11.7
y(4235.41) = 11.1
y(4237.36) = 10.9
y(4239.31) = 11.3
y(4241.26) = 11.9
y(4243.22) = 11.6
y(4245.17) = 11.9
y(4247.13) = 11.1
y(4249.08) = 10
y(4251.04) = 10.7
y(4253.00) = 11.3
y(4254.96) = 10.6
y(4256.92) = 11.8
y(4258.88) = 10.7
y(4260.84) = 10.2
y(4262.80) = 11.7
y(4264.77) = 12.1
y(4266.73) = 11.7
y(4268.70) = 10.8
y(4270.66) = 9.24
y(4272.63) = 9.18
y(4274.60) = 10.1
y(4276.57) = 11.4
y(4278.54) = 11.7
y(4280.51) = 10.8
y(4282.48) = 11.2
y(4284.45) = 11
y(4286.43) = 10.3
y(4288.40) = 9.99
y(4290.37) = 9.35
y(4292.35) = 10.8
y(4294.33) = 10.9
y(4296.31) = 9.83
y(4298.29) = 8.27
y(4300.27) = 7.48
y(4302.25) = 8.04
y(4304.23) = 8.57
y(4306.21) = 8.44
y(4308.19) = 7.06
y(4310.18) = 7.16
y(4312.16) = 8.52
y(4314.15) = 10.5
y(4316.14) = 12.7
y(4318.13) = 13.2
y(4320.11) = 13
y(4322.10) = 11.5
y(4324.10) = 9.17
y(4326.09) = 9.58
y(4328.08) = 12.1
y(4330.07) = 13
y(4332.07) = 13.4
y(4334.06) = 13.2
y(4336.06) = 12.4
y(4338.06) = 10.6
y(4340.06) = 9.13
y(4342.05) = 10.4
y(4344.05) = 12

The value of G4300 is 5.64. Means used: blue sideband 10.6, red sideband 11.9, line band 9.38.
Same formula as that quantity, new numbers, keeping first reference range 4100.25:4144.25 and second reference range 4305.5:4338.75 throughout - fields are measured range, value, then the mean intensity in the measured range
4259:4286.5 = 0.8 angstrom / 10.8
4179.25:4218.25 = -0.7 angstrom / 11.7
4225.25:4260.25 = 1.3 angstrom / 10.9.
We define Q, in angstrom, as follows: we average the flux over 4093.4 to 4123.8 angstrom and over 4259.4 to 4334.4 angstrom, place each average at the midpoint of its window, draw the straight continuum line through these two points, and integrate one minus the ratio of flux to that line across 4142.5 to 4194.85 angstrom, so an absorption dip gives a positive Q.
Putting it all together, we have -2.2 angstrom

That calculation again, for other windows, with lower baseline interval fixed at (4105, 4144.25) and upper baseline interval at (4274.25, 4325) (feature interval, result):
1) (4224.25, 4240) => 0.6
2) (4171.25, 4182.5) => 0.0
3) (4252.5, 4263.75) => -0.5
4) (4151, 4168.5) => -0.6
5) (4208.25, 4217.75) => -0.9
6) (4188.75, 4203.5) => -0.3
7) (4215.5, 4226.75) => 0.1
